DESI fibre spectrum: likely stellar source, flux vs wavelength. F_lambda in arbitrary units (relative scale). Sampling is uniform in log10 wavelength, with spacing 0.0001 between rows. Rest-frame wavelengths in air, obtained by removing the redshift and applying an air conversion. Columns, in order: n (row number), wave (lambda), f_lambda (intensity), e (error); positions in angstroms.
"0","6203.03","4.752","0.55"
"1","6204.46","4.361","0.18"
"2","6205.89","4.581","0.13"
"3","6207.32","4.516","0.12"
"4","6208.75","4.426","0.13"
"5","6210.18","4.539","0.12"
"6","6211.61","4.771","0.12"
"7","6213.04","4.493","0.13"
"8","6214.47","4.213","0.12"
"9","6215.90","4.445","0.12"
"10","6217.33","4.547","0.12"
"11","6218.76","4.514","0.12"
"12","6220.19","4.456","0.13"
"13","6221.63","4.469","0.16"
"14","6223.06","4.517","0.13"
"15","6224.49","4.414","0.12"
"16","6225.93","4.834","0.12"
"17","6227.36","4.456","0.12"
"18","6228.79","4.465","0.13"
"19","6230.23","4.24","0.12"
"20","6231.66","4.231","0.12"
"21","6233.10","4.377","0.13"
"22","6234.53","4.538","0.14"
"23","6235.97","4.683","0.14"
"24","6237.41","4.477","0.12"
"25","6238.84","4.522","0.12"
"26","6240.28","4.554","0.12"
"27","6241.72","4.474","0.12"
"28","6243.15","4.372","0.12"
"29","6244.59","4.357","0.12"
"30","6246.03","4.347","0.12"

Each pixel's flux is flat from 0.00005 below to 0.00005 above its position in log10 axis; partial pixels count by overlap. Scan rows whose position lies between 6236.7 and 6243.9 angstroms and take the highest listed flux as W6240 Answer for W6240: 4.554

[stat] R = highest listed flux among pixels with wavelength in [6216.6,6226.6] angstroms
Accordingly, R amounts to 4.834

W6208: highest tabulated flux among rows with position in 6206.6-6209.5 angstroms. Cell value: 4.516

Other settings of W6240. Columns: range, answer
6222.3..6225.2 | 4.517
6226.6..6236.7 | 4.683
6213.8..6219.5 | 4.547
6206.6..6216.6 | 4.771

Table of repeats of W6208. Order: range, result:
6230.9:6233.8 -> 4.377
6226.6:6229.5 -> 4.465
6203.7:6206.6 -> 4.581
